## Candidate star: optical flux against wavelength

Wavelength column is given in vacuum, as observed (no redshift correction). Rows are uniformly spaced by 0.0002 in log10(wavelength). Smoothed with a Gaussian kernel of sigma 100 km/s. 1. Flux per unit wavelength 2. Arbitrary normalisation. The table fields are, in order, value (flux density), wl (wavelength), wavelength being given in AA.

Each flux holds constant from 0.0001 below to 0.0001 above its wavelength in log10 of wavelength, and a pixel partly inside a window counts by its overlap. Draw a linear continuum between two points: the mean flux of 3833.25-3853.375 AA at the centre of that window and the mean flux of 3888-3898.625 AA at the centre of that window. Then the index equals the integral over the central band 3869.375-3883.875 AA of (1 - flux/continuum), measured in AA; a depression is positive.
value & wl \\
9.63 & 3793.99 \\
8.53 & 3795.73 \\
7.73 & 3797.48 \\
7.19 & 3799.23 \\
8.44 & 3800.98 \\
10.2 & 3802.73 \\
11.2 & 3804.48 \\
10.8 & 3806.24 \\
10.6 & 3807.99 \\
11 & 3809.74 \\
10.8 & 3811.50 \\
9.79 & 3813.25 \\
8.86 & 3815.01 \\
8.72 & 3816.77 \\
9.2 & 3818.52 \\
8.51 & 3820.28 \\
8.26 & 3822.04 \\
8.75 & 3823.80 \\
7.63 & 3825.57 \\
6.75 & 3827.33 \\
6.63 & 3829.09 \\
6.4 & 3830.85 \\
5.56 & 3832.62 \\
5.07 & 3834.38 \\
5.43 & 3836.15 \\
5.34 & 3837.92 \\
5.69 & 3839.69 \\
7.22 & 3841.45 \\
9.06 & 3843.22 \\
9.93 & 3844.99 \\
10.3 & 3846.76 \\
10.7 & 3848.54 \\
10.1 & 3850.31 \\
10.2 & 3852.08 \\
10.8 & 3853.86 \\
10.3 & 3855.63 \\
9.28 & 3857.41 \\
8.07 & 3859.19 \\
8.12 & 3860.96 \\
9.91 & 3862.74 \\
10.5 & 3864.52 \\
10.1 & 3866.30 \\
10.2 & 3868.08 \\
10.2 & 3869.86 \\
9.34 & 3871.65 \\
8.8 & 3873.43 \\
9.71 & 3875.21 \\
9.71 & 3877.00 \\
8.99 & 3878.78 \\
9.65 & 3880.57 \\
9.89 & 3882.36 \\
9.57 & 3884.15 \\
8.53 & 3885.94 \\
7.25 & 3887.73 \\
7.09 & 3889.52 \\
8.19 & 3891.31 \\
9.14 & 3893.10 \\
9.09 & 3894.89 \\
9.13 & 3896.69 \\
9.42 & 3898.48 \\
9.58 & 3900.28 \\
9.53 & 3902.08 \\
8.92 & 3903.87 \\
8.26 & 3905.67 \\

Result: -1.9 AA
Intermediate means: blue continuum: 8.12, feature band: 9.51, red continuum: 8.55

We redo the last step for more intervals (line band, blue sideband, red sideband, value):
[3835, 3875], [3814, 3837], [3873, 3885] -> -2.27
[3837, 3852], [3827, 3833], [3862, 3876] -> -1.75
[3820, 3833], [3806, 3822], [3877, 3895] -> 3.02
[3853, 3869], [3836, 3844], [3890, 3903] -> -4.59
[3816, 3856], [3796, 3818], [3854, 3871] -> 6.43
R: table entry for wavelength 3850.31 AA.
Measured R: 10.1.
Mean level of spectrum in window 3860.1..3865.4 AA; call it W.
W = 9.51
